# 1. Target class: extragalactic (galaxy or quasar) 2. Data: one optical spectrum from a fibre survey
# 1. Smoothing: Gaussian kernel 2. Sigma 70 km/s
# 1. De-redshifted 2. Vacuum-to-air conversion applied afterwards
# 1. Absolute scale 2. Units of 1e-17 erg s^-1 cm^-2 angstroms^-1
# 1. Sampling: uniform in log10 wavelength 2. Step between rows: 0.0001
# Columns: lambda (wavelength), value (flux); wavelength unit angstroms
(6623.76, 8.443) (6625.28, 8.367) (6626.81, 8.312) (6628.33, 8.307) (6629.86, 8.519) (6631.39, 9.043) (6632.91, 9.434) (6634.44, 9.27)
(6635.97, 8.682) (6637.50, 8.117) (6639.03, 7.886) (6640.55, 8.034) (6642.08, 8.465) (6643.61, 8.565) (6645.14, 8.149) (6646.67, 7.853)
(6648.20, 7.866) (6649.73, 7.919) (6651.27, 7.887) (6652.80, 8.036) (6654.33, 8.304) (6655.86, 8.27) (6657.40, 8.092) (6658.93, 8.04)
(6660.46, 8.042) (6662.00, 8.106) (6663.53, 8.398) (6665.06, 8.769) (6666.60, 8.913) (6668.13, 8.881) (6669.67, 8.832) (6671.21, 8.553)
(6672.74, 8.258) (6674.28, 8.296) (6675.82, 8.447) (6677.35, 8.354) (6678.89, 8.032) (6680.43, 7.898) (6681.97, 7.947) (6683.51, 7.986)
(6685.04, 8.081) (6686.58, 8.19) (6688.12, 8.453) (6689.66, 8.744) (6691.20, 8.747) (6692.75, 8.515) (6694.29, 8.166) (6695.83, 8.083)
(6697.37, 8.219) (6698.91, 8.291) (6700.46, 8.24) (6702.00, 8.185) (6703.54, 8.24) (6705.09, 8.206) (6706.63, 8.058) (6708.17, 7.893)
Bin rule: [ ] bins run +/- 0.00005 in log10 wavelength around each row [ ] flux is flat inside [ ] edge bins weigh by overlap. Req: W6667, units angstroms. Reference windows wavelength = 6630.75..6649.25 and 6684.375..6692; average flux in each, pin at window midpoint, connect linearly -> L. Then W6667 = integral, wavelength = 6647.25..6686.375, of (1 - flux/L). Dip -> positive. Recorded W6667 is 0.9 angstroms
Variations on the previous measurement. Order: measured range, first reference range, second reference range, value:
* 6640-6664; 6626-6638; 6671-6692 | 1.17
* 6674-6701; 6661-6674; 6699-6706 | 0.34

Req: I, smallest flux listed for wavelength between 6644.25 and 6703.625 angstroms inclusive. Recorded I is 7.853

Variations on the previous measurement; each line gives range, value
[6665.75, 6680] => 8.032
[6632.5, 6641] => 7.886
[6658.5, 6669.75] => 8.04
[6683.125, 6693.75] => 7.986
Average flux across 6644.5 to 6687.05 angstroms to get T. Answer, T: 8.23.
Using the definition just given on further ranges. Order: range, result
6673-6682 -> 8.18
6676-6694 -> 8.27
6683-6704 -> 8.3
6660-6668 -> 8.5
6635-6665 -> 8.17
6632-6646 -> 8.52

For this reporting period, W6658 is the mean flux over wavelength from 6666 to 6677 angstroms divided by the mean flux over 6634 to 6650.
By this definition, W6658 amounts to 1.0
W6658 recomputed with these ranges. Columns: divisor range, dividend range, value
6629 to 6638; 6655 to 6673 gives 0.95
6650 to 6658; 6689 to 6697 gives 1.04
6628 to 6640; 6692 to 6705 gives 0.95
